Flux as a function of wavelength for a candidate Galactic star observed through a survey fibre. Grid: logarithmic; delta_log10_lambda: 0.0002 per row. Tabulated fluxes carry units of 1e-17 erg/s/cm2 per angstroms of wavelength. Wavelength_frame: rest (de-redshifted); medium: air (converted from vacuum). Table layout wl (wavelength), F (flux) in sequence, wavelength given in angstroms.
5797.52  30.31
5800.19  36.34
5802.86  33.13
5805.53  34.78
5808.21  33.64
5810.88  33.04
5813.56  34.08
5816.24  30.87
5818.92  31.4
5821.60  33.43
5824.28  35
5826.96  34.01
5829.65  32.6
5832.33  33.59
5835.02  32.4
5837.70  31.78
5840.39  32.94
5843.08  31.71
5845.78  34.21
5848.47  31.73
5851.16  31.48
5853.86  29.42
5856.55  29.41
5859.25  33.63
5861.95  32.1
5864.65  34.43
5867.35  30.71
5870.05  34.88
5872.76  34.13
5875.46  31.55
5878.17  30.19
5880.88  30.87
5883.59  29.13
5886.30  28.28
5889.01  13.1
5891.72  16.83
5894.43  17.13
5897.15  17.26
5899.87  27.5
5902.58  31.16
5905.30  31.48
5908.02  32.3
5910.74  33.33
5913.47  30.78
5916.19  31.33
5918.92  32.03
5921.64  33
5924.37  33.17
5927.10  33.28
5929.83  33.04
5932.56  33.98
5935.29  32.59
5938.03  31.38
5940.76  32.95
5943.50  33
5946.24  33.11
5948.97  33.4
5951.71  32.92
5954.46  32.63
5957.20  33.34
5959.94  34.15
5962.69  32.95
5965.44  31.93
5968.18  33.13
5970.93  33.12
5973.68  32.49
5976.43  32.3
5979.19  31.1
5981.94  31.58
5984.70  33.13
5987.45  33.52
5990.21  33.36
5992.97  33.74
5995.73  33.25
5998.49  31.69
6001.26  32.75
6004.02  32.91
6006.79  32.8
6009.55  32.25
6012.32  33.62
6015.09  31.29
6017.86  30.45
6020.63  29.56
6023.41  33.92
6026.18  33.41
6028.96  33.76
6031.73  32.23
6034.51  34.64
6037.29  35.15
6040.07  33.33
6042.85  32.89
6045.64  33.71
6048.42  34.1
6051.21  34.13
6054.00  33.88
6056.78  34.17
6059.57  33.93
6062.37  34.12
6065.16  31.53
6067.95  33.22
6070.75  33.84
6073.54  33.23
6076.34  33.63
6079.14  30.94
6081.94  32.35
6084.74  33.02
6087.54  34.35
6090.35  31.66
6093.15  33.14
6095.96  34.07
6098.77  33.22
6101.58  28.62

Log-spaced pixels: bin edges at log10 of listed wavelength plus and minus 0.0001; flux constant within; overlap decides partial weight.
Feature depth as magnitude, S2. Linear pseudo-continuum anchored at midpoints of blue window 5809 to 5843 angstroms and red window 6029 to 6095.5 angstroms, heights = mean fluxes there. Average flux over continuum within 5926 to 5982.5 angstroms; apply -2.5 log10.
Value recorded 0.01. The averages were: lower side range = 32.9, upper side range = 33.4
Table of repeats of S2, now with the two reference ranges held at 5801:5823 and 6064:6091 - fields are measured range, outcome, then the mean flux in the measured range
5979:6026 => 0.01 mag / 32.5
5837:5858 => 0.05 mag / 31.6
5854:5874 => 0.02 mag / 32.5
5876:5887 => 0.11 mag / 29.8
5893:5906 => 0.32 mag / 24.5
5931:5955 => 0.00 mag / 32.9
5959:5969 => 0.00 mag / 33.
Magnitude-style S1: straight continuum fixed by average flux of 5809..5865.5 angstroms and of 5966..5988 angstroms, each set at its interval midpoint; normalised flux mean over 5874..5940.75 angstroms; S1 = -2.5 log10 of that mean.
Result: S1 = 0.12 mag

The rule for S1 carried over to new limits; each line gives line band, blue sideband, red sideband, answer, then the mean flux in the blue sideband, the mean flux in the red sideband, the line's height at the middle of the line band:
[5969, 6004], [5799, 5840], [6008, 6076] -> 0.018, 33.3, 33.2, 33.2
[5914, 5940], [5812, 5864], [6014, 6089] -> 0.004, 32.4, 33.1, 32.7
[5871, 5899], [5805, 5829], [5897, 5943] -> 0.274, 33.3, 31.6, 32.2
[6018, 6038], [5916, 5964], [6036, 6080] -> 0.012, 32.9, 33.5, 33.4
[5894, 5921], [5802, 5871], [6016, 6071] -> 0.139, 32.7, 33.3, 32.9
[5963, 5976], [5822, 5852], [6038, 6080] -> 0.018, 32.9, 33.4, 33.2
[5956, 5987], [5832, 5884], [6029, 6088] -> 0.005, 32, 33.4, 32.8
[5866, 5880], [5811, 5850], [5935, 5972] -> 0.021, 32.8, 32.9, 32.9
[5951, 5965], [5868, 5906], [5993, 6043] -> -0.107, 26.7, 32.8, 30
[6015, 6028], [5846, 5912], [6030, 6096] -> 0.018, 28.9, 33.4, 32.4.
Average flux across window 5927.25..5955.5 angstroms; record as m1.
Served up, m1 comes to 32.9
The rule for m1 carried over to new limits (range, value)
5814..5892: 31.1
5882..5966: 30.1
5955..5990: 32.8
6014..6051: 33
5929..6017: 32.8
